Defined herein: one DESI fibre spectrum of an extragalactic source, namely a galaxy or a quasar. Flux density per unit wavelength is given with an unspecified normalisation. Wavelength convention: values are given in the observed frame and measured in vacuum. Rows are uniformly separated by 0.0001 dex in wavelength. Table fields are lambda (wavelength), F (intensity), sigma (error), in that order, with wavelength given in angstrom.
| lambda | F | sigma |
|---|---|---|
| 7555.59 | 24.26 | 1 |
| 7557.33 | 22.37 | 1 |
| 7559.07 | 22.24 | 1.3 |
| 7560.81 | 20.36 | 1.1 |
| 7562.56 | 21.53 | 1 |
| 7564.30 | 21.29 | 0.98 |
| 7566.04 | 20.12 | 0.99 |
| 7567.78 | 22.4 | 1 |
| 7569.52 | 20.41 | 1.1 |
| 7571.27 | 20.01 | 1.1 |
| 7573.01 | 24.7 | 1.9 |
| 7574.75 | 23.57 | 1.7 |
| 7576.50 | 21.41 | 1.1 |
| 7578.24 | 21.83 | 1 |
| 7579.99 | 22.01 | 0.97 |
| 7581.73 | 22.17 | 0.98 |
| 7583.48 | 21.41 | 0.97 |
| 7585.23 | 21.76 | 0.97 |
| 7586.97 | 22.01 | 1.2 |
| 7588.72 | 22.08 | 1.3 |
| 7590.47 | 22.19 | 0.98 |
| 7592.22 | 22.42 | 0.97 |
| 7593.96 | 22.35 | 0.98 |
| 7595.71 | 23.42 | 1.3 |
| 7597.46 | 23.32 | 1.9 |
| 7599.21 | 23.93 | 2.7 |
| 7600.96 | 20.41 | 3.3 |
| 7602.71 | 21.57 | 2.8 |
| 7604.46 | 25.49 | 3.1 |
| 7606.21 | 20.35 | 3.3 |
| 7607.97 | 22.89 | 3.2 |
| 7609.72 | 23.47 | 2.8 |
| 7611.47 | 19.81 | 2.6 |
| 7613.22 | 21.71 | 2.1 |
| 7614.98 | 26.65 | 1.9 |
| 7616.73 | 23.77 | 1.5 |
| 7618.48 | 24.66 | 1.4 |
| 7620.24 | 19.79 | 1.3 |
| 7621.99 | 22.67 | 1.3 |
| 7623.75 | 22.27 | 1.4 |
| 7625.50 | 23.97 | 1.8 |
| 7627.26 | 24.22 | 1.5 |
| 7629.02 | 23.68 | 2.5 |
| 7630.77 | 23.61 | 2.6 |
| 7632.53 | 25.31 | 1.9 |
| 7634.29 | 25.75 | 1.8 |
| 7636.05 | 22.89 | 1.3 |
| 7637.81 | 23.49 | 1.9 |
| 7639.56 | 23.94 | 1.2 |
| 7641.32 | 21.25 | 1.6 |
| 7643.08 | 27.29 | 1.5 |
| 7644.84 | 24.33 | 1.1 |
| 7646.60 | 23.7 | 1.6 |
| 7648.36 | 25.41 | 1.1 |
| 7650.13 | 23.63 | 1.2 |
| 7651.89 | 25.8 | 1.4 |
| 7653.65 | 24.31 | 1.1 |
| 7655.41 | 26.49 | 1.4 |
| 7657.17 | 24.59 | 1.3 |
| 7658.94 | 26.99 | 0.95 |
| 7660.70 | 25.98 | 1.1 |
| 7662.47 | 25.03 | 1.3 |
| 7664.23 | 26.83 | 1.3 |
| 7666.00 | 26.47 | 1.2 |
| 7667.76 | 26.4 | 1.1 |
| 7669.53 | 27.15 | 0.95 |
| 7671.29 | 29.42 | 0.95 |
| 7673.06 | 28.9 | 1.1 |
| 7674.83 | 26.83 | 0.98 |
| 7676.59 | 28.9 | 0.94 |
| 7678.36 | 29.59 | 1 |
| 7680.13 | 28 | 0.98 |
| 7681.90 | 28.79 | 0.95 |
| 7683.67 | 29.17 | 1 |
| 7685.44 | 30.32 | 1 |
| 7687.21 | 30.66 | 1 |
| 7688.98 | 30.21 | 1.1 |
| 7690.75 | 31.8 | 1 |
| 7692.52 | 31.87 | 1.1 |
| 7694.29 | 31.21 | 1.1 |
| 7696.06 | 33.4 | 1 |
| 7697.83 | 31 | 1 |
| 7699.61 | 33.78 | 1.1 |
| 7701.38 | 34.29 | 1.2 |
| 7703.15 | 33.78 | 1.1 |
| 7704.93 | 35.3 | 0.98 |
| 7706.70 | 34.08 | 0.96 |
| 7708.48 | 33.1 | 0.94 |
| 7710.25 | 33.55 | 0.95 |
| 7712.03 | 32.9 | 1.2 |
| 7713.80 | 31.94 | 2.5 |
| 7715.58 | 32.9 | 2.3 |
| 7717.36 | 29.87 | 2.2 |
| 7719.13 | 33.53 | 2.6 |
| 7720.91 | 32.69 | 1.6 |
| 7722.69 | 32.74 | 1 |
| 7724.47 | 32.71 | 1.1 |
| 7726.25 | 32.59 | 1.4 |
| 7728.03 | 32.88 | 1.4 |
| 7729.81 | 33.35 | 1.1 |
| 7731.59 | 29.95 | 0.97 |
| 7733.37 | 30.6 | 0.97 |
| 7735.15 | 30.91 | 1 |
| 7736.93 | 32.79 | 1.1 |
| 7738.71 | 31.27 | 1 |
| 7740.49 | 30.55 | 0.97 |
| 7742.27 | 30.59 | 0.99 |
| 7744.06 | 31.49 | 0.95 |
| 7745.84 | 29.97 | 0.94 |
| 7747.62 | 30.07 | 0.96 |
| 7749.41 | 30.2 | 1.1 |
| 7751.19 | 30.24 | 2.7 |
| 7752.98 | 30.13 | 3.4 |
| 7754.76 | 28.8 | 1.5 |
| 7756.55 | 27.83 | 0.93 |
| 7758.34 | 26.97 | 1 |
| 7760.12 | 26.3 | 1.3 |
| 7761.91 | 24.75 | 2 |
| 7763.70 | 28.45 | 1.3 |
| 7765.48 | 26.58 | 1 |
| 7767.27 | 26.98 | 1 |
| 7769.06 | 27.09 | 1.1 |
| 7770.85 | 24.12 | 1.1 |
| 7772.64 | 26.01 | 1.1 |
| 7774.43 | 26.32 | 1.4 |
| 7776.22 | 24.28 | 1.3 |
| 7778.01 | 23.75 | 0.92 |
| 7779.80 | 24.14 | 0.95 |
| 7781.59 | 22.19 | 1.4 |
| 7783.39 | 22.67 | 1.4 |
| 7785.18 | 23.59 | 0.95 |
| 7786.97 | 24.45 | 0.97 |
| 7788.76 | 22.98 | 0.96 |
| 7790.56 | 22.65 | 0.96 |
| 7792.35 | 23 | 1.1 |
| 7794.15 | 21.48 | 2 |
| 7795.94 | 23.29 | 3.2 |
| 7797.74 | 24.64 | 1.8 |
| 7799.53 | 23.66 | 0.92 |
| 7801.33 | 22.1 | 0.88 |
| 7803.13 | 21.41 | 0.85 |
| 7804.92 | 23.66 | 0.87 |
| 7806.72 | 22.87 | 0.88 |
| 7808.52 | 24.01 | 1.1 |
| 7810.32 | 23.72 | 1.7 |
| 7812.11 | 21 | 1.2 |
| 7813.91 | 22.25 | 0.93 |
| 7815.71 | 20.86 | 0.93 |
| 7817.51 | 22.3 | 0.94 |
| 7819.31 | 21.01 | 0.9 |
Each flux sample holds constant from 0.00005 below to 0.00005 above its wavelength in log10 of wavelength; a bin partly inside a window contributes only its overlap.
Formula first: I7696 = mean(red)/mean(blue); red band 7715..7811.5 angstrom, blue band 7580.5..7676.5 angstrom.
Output 1.14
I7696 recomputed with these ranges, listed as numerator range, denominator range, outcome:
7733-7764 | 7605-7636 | 1.27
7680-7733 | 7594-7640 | 1.39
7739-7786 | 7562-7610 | 1.22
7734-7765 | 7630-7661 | 1.19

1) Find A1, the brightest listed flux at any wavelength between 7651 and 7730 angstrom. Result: 35.3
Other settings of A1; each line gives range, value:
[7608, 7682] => 29.59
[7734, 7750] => 32.79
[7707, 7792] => 33.55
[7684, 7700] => 33.78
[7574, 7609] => 25.49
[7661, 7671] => 27.15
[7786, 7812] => 24.64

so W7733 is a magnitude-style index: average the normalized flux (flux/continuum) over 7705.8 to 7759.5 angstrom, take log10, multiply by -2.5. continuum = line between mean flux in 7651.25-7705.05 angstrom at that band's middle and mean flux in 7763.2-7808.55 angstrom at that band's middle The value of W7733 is -0.18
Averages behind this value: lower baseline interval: 29.1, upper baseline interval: 24.1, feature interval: 31.3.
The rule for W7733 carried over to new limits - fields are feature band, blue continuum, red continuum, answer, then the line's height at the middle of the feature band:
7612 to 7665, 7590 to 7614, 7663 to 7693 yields 0.05 mag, 25.5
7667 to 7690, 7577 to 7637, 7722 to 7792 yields -0.14 mag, 25.3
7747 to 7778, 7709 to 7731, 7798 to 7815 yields 0.02 mag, 27.8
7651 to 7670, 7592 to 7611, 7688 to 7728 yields 0.09 mag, 28.2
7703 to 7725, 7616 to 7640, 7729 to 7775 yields -0.21 mag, 27.3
